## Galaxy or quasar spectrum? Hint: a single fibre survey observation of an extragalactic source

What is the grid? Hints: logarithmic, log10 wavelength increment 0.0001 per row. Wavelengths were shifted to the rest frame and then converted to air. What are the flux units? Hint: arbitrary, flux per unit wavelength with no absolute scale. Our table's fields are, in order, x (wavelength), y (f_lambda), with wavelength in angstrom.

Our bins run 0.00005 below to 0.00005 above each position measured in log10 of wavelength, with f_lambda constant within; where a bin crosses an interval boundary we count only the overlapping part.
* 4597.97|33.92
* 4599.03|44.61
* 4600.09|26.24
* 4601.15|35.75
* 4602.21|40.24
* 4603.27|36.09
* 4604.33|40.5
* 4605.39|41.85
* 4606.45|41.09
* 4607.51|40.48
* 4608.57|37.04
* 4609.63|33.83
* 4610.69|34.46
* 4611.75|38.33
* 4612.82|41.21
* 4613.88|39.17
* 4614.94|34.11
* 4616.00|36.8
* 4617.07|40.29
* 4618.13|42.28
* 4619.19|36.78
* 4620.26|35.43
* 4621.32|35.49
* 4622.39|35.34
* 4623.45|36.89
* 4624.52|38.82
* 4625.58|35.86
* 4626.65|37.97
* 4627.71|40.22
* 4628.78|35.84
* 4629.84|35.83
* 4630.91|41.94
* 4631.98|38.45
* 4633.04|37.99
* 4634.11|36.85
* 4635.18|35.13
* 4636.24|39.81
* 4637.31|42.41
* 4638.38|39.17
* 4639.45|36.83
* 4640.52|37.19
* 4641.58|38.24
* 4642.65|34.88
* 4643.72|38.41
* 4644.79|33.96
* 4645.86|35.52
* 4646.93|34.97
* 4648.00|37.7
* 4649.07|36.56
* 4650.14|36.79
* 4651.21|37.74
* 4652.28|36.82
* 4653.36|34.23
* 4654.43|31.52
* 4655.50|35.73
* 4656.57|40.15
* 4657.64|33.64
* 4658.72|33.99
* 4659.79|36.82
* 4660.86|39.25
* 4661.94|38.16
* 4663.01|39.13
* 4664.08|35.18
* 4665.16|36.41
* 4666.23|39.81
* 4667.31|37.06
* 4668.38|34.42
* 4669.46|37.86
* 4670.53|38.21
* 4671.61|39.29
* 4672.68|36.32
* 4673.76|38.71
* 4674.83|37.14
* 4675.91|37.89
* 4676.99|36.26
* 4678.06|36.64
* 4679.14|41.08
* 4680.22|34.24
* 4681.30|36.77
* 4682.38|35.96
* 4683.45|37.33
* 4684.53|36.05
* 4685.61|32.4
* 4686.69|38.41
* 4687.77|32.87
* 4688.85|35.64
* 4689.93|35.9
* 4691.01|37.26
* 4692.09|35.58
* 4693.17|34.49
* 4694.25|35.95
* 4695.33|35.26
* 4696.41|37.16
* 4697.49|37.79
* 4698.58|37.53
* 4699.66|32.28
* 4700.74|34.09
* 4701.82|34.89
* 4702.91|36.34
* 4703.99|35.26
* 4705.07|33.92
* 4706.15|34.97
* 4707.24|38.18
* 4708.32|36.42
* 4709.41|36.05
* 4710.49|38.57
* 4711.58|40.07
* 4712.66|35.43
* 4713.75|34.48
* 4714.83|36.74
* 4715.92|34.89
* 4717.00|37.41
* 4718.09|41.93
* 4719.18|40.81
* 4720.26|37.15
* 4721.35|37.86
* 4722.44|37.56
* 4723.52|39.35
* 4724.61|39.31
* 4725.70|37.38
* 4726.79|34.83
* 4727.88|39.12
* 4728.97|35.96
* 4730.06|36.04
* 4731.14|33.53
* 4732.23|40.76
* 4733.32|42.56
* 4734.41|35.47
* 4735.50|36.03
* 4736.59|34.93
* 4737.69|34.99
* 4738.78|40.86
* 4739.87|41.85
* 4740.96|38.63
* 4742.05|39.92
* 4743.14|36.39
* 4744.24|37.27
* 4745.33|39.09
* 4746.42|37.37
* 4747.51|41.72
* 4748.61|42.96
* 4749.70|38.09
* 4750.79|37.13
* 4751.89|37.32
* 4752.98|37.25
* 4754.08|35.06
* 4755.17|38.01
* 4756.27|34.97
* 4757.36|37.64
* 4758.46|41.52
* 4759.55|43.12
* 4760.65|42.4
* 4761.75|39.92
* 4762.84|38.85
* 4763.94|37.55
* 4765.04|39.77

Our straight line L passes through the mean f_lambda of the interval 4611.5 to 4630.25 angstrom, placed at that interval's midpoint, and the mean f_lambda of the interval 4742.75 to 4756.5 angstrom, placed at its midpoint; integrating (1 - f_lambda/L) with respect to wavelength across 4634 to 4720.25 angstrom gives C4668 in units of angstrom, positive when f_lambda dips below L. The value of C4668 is 2.48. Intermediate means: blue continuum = 37.6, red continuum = 38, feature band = 36.7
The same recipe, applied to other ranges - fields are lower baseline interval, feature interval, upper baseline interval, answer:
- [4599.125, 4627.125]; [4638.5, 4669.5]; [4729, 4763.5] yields 1.03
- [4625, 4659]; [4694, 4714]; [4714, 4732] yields 0.71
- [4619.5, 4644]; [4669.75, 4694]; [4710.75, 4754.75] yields 0.75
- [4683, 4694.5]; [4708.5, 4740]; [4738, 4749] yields 0.42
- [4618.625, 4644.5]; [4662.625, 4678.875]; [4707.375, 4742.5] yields 0.09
